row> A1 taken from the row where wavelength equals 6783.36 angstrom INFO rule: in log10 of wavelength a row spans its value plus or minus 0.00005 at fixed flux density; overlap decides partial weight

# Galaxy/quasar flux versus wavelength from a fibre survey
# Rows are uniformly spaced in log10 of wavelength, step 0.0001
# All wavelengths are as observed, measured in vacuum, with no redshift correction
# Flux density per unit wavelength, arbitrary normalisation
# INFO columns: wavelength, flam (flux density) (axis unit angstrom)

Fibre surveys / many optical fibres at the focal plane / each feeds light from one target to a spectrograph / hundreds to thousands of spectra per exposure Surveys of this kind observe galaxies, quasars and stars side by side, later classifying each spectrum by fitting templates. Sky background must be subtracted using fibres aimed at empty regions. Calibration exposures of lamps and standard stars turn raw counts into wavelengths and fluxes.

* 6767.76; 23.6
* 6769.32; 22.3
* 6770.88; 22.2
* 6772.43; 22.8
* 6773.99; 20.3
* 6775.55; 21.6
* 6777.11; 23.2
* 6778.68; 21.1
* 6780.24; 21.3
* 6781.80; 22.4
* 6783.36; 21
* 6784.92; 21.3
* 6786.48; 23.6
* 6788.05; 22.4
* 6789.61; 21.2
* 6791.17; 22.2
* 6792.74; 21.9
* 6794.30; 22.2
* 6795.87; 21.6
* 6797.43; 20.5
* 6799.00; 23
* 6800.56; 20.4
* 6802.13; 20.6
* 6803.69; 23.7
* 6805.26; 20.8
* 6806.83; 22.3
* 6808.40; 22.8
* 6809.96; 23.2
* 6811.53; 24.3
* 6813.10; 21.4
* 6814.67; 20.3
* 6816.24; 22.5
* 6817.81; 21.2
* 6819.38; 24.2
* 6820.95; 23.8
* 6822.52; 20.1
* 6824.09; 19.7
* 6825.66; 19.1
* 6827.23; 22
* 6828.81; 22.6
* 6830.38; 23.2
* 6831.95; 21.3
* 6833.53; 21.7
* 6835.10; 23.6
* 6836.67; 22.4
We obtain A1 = 21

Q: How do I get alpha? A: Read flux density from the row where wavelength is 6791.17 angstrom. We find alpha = 22.2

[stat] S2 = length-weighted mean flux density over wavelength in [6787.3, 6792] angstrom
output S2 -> 21.9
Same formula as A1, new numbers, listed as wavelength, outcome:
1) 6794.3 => 22.2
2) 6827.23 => 22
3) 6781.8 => 22.4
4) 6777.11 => 23.2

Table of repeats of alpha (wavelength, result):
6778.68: 21.1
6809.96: 23.2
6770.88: 22.2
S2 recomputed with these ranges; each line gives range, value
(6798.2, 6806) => 21.7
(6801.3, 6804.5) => 22.1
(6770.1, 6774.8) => 21.8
